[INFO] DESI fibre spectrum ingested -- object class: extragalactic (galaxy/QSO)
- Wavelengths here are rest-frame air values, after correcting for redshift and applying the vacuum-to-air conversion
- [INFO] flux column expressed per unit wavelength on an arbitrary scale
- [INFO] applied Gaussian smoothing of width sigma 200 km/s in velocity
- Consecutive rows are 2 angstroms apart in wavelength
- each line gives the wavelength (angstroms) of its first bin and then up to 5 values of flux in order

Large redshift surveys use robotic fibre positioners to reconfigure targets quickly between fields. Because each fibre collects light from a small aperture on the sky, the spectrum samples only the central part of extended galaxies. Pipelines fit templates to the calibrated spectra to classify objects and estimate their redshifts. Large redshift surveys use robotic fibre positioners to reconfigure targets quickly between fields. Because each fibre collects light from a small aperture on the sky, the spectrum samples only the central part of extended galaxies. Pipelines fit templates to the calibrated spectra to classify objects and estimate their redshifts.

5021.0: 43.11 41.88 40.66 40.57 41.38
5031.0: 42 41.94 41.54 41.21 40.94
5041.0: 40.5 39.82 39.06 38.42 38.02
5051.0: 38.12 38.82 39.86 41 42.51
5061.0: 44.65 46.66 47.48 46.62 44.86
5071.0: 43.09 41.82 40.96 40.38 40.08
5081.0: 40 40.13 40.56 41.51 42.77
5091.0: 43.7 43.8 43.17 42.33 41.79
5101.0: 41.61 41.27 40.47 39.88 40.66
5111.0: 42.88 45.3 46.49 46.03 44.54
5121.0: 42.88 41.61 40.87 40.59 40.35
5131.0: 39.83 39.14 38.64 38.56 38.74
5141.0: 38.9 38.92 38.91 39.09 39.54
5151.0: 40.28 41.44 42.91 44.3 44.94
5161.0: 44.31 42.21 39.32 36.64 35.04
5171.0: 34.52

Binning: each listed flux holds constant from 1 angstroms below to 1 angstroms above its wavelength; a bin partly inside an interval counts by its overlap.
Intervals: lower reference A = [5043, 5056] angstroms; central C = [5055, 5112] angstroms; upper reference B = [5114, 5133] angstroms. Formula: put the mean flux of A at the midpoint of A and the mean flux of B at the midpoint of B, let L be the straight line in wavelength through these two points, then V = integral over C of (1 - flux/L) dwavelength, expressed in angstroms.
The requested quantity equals -2.7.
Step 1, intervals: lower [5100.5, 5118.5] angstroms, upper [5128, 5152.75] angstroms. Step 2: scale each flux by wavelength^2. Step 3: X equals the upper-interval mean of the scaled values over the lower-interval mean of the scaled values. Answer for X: 0.9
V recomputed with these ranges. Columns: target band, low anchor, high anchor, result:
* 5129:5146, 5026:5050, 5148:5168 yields 1.0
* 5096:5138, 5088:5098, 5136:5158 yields 0.1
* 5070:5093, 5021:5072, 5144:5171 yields -0.1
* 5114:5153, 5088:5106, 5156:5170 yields 0.8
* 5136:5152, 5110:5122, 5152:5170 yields 1.3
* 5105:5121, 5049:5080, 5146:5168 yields -0.6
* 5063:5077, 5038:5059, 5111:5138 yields -1.3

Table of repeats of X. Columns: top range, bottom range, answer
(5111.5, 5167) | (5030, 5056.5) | 1.07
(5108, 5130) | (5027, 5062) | 1.09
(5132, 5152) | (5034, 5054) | 1.02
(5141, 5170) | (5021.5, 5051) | 1.05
